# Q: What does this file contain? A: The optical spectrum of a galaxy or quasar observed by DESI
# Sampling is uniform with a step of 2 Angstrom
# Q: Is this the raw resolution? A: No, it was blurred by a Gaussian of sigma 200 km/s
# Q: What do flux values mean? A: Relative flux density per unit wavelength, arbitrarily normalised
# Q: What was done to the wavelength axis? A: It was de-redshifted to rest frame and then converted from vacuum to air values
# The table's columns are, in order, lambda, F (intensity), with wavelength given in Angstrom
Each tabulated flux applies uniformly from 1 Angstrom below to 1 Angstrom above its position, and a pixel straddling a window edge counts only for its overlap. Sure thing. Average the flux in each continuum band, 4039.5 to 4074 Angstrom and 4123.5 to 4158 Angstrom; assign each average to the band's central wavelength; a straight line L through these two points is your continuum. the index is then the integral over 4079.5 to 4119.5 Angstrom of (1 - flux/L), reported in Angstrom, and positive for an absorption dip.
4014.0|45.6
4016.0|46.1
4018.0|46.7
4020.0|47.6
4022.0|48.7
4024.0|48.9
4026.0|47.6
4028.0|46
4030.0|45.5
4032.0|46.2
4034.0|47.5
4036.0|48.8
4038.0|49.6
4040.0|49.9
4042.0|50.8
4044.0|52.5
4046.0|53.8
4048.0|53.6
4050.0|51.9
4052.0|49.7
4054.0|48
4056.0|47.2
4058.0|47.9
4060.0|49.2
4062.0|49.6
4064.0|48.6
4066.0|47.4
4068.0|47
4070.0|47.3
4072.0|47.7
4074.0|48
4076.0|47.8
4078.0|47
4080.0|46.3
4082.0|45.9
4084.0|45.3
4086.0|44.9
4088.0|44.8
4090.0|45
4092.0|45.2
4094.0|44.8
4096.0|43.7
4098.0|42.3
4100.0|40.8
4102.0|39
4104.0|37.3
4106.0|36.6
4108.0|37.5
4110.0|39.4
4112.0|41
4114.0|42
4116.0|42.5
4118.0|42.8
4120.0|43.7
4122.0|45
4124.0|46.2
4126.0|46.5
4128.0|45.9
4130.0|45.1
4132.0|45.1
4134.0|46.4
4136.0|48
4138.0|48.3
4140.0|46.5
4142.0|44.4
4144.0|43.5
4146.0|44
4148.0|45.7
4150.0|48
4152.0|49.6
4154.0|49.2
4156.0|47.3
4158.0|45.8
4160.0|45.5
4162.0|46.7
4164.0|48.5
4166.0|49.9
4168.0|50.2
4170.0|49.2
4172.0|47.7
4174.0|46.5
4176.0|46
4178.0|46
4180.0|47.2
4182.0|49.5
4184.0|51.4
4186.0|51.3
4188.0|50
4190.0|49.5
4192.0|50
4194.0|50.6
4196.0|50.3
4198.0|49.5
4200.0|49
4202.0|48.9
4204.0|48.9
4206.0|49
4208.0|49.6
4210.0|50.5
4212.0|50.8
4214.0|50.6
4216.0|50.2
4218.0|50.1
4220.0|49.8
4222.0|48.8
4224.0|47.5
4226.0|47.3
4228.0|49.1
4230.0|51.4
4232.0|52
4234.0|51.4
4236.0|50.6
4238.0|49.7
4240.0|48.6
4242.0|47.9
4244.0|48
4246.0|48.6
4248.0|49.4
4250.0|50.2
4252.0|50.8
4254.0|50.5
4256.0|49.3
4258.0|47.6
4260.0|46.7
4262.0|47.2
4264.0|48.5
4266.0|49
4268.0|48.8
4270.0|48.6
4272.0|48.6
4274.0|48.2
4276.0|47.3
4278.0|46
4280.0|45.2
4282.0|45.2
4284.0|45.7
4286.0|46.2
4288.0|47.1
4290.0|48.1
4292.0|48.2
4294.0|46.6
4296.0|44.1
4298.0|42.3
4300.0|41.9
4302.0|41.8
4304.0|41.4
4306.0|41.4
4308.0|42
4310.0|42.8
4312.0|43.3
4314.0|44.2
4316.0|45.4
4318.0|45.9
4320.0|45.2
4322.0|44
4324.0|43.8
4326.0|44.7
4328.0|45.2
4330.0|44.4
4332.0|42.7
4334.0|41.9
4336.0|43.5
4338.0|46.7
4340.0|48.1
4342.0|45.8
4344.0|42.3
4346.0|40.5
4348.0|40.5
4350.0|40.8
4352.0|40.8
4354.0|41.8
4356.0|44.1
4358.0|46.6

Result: 4.7 Angstrom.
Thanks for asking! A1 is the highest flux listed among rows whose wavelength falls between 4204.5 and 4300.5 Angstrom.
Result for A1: 52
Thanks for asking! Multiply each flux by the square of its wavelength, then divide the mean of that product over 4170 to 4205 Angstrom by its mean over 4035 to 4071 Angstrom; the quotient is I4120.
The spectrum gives 1.05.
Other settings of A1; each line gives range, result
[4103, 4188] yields 51.4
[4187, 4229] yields 50.8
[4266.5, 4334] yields 48.8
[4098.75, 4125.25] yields 46.2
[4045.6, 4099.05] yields 53.8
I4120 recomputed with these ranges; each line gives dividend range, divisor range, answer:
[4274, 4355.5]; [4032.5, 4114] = 1.07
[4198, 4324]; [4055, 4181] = 1.11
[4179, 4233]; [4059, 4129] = 1.18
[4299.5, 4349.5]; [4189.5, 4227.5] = 0.93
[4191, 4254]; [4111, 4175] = 1.12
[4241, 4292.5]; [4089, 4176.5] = 1.14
